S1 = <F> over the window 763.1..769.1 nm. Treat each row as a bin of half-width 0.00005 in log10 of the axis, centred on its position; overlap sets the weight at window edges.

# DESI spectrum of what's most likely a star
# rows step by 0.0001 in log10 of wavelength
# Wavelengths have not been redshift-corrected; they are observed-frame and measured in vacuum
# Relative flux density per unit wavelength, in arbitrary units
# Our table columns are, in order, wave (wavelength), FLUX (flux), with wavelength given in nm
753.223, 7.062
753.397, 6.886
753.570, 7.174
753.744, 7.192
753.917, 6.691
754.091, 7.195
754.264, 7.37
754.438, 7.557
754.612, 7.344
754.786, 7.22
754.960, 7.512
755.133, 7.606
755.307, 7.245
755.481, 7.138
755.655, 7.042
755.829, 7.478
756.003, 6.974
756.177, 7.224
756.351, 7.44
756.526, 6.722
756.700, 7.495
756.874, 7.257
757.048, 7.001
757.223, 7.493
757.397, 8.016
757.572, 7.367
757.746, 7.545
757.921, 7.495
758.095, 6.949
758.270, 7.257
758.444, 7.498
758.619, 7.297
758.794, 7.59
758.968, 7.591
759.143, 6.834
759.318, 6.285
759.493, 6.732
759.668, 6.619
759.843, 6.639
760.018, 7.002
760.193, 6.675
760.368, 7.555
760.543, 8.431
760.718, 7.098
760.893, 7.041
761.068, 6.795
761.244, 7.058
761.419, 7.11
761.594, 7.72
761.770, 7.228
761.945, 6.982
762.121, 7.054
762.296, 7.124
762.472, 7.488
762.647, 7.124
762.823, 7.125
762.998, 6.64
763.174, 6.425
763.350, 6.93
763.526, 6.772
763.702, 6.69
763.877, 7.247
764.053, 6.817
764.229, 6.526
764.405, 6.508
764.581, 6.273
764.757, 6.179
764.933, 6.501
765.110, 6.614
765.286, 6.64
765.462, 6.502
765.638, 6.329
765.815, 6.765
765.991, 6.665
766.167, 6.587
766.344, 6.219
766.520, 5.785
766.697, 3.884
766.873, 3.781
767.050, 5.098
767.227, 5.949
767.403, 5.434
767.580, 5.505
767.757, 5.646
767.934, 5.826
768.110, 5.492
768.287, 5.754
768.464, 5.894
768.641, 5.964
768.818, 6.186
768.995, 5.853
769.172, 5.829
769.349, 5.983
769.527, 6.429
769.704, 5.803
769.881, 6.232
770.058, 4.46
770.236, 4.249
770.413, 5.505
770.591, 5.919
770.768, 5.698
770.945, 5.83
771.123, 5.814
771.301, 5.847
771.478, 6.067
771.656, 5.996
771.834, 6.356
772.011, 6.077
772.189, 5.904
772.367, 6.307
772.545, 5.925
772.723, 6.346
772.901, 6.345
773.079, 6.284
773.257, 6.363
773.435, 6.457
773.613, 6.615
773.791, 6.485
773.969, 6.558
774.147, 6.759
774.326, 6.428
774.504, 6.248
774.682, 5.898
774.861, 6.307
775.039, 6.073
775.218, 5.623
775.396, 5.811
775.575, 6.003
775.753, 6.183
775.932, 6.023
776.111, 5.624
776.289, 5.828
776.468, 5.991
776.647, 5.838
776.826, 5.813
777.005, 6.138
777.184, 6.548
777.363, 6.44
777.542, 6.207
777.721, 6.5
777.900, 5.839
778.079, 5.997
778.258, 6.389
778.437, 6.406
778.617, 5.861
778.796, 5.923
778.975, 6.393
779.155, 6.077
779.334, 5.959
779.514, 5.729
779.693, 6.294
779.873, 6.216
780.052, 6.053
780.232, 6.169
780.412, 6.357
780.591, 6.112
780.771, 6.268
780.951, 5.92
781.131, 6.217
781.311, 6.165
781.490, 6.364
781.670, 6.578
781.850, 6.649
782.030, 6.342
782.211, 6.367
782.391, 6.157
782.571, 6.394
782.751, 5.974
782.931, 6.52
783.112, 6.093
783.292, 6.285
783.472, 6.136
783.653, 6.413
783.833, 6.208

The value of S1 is 6.09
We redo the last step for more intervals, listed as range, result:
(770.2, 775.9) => 6.09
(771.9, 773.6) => 6.24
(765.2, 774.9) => 5.95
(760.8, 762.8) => 7.16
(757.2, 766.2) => 6.99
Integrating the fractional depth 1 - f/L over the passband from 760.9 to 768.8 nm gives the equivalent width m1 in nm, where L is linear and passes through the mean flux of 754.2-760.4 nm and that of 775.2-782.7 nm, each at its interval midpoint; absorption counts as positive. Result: 0.54 nm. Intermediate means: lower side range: 7.22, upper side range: 6.14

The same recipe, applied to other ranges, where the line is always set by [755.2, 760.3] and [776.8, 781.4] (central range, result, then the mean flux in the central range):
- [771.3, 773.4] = 0.10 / 6.17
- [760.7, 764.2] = -0.03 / 7.01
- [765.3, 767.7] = 0.36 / 5.76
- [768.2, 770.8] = 0.35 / 5.72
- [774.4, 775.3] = 0.05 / 6.04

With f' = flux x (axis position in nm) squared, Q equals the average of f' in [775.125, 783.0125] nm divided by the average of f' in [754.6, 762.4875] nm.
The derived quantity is 0.90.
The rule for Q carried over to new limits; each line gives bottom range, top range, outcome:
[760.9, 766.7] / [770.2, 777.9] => 0.93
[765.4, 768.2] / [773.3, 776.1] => 1.11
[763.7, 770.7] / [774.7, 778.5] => 1.05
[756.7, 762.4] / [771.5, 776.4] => 0.89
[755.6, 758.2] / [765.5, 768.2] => 0.80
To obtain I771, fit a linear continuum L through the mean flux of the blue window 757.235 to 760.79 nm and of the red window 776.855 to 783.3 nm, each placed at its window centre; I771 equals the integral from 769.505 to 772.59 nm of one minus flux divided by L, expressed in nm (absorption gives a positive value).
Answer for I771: 0.400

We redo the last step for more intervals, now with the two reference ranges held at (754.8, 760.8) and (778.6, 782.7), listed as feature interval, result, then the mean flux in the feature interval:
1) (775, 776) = 0.08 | 5.94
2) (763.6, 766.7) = 0.21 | 6.44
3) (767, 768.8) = 0.29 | 5.69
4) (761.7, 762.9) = -0.02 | 7.16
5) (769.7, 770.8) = 0.22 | 5.36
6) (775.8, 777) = 0.10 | 5.88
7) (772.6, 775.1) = 0.06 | 6.37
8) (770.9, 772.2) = 0.12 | 5.99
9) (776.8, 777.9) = 0.02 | 6.27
